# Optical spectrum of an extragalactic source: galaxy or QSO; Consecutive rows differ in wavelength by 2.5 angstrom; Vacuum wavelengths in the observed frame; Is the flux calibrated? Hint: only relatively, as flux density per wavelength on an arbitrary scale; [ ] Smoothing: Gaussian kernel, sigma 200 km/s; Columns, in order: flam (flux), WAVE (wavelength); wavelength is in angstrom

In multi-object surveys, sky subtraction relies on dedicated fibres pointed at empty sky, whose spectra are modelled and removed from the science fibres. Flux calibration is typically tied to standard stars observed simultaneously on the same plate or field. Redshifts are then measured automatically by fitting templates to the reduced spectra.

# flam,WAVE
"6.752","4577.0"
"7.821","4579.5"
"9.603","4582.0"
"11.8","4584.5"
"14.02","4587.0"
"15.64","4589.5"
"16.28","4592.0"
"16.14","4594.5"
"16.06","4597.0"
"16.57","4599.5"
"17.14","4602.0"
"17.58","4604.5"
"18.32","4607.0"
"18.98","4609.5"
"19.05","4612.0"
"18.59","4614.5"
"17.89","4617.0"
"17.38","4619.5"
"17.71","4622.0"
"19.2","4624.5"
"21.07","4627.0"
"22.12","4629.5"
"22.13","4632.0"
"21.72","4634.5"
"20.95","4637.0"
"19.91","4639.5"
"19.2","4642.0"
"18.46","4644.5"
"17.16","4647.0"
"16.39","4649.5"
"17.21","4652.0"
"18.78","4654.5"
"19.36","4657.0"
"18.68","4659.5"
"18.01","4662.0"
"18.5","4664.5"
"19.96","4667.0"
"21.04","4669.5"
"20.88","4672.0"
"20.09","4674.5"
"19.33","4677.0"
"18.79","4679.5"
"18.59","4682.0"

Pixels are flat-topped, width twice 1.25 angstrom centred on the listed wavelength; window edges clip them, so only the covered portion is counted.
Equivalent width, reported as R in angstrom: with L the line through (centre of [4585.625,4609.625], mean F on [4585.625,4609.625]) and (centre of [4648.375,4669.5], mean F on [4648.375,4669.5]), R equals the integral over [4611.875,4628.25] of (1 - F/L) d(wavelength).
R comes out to -1.3 angstrom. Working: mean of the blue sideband 16.5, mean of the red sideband 18.5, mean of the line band 18.7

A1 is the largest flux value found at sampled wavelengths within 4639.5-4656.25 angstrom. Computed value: 19.91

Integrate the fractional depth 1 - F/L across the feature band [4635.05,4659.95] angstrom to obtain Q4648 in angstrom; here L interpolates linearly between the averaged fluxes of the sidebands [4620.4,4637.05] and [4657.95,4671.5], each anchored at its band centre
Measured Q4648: 1.6 angstrom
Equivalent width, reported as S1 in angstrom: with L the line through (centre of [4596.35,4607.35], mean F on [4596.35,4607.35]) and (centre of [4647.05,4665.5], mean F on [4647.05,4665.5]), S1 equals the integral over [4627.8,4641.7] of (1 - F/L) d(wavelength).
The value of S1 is -2.78 angstrom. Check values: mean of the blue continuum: 17.1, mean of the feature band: 21.2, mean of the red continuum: 18.1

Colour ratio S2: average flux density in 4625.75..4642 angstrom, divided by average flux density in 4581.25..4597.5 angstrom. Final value 1.5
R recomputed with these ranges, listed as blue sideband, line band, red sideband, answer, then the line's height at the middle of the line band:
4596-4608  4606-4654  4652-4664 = -3.5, 17.8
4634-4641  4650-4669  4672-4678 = 1.5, 20.3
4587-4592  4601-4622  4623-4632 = 0.5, 18.6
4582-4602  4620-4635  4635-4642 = -1.0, 19.1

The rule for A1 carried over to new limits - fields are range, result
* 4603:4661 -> 22.13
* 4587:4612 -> 19.05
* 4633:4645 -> 21.72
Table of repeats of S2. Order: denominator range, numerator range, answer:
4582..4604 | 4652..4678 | 1.27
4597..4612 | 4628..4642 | 1.20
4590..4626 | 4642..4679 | 1.07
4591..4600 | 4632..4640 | 1.30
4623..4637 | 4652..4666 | 0.88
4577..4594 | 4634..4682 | 1.56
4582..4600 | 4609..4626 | 1.25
